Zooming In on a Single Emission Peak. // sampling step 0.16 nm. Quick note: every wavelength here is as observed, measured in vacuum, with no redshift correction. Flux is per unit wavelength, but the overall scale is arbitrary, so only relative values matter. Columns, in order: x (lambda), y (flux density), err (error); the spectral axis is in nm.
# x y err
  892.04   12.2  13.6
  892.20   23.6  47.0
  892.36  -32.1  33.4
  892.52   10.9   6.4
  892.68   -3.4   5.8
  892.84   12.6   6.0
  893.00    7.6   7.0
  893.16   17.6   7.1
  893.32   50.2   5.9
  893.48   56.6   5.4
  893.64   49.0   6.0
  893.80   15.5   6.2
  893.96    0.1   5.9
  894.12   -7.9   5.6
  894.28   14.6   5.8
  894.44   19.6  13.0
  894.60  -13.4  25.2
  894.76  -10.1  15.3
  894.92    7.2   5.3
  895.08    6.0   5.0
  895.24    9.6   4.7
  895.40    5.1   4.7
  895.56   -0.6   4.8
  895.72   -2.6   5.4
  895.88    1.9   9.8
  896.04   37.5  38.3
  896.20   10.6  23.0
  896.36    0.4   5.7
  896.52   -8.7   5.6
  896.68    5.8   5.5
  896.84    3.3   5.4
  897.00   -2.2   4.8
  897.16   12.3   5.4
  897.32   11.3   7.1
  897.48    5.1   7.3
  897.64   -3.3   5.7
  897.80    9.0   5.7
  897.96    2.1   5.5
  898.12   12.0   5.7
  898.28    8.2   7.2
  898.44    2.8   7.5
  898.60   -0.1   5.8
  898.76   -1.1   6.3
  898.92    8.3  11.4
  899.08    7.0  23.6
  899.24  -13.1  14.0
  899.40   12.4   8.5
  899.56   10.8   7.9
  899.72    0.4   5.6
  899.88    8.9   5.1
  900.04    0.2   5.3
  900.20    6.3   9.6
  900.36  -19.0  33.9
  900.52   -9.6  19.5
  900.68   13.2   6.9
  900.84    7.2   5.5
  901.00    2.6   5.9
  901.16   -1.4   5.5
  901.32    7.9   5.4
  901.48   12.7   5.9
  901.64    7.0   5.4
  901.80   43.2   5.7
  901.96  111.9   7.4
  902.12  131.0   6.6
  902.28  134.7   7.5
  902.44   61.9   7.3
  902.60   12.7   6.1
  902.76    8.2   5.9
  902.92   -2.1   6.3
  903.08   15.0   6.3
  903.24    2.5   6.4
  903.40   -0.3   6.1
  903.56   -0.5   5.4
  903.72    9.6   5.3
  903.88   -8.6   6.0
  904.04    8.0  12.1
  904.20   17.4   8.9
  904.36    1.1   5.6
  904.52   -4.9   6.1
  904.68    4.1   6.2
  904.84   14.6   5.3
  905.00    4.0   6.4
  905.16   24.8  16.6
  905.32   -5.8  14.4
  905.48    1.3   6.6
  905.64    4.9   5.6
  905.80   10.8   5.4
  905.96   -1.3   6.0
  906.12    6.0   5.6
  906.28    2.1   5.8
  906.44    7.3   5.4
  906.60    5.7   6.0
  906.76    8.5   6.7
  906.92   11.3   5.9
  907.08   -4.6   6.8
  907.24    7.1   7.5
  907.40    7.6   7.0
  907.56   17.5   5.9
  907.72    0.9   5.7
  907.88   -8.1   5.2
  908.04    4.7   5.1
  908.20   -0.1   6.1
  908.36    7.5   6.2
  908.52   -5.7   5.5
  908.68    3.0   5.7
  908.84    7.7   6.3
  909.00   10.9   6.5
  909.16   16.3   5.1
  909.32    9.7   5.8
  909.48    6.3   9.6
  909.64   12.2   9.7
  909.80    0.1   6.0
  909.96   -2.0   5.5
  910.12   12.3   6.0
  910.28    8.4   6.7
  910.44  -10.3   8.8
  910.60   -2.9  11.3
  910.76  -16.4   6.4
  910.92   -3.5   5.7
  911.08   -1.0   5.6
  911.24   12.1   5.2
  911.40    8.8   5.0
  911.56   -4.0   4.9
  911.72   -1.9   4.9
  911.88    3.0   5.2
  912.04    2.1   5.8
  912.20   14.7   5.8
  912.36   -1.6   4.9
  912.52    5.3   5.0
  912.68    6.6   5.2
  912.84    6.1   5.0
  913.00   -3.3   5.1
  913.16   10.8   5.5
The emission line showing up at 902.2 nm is [O III] 5007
